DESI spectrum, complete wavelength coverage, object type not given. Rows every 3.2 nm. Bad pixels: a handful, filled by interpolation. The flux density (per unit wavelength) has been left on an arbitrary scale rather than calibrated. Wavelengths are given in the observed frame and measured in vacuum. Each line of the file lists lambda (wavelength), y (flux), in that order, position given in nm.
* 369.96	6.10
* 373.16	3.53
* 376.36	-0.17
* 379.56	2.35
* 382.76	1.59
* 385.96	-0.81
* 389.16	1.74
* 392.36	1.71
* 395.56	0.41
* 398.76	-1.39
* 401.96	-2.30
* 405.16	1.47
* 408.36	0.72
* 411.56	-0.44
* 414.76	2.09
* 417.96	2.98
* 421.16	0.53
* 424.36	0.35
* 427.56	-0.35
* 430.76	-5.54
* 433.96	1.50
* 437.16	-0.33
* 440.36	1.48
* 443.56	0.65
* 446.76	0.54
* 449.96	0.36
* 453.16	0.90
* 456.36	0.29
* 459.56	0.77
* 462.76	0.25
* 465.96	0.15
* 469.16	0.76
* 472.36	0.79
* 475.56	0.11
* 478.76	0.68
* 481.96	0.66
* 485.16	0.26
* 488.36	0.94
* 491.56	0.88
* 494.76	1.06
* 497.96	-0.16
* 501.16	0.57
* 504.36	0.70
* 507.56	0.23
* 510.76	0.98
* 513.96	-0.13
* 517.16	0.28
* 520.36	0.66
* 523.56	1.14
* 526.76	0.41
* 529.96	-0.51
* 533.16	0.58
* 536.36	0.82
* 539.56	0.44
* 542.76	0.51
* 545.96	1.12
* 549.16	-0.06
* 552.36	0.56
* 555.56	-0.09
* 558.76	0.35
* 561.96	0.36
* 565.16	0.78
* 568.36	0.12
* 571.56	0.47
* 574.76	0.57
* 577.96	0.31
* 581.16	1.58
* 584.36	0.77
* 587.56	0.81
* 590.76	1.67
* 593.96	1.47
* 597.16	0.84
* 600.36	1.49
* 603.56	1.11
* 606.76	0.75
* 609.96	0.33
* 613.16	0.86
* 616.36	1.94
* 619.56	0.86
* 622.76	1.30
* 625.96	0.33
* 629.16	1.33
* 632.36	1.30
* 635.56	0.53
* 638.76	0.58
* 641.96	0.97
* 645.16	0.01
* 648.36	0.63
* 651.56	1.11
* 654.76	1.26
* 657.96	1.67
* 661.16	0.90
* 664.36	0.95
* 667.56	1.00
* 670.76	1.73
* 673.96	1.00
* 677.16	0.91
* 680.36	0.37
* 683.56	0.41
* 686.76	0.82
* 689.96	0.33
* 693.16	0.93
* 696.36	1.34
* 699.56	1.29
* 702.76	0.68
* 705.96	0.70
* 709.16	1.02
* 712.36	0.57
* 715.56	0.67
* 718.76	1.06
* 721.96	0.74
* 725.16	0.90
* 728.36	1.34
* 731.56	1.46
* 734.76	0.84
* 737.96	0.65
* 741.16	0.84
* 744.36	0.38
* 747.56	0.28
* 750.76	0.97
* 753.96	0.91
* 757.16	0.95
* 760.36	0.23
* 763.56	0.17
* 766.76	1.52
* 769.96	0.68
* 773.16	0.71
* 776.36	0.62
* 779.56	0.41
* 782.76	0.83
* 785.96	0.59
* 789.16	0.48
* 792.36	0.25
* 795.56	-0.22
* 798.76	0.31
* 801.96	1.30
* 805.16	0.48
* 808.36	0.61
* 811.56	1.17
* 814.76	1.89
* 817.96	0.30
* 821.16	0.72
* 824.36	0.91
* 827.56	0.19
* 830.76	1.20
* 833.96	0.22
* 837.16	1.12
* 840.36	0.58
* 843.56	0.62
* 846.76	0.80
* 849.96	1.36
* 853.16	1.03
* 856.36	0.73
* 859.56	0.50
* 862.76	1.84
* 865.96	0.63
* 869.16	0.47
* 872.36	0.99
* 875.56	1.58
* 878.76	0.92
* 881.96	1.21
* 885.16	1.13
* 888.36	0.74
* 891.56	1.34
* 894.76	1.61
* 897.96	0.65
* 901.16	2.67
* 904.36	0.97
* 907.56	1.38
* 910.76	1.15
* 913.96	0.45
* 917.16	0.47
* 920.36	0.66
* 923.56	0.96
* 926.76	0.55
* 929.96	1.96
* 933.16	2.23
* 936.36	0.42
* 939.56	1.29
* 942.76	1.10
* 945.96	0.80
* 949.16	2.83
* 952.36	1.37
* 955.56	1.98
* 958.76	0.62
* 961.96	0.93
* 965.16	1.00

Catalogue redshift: 0.80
